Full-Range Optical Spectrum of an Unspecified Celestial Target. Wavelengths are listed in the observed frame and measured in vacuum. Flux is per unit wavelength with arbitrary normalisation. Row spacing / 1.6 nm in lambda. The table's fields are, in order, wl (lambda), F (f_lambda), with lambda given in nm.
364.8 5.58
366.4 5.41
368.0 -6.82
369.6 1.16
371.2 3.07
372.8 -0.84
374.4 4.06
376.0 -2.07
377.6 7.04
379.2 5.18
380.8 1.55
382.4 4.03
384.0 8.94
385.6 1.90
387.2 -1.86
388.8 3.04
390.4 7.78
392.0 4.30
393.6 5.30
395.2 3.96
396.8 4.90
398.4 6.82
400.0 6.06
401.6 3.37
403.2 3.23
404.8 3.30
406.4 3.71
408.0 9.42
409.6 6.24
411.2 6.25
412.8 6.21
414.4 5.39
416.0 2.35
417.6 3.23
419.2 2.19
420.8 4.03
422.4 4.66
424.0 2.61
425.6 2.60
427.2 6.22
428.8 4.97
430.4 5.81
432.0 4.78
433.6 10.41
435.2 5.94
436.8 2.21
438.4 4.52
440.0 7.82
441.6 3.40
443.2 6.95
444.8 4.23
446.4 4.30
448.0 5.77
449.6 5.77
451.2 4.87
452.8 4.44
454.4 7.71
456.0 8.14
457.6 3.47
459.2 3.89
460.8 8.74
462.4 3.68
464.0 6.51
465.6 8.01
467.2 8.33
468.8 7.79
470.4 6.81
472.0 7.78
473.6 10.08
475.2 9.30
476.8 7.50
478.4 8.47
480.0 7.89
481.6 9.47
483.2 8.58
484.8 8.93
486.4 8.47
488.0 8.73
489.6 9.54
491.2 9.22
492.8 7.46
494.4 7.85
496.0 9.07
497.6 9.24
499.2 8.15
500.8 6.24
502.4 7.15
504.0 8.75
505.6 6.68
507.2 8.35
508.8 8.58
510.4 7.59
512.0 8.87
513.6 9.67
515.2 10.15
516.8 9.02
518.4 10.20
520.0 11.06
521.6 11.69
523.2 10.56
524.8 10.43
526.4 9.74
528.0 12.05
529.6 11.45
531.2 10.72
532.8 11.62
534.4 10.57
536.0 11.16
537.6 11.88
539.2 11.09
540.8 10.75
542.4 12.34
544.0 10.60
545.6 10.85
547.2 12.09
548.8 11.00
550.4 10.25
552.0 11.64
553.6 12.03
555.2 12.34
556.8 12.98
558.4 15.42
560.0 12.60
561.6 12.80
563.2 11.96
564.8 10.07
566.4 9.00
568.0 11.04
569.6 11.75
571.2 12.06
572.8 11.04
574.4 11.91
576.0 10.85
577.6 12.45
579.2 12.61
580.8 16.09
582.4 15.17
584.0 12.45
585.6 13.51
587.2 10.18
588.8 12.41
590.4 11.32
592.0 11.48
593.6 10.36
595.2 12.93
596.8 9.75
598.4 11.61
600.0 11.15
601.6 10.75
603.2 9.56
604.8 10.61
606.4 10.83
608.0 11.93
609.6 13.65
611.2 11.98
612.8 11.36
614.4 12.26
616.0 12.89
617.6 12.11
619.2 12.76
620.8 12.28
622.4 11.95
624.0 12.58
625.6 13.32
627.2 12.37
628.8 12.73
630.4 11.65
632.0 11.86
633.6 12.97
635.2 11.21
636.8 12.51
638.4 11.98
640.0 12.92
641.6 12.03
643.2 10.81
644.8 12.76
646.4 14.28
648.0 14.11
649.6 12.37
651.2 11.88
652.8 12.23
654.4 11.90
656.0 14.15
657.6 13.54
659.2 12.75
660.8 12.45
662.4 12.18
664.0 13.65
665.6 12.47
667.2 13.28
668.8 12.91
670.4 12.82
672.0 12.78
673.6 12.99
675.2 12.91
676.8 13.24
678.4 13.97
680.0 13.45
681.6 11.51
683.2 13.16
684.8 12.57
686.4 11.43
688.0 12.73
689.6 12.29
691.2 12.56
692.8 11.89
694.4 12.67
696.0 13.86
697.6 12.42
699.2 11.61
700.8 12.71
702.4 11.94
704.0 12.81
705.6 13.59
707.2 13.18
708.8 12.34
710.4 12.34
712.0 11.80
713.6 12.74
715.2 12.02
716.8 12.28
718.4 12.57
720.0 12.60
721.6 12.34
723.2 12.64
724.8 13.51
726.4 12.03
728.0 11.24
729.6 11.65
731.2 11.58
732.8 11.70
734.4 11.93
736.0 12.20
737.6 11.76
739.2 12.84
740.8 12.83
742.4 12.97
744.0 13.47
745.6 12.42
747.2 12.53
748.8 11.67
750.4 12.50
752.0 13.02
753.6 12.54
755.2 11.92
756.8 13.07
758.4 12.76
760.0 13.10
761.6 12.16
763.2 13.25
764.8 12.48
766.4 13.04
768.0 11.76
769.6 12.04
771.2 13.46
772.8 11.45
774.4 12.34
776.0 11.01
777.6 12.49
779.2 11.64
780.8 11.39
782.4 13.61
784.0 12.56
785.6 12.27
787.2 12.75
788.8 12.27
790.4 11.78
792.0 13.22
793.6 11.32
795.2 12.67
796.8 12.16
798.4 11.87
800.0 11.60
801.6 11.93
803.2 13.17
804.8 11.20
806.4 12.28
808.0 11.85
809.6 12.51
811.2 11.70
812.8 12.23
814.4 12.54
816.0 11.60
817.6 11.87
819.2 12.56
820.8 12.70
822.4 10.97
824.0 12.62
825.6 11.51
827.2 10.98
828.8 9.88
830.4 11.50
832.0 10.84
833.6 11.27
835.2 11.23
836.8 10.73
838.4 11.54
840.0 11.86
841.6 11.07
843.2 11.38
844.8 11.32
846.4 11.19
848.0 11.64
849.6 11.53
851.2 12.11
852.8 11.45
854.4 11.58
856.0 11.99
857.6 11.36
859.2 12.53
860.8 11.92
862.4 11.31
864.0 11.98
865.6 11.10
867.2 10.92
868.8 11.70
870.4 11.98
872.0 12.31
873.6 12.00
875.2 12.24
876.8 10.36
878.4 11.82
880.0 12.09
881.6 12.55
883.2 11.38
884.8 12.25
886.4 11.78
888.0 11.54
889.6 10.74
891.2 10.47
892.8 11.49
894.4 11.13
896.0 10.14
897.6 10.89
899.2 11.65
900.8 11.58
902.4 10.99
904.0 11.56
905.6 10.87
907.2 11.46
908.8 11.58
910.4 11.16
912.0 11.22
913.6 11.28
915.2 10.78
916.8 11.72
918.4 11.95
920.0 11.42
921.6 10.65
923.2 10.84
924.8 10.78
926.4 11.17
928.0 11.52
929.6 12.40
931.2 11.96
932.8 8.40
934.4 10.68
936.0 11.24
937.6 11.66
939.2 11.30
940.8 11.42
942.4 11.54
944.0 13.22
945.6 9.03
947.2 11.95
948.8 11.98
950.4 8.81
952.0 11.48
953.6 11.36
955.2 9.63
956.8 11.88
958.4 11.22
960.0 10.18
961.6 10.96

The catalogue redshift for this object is 0.164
